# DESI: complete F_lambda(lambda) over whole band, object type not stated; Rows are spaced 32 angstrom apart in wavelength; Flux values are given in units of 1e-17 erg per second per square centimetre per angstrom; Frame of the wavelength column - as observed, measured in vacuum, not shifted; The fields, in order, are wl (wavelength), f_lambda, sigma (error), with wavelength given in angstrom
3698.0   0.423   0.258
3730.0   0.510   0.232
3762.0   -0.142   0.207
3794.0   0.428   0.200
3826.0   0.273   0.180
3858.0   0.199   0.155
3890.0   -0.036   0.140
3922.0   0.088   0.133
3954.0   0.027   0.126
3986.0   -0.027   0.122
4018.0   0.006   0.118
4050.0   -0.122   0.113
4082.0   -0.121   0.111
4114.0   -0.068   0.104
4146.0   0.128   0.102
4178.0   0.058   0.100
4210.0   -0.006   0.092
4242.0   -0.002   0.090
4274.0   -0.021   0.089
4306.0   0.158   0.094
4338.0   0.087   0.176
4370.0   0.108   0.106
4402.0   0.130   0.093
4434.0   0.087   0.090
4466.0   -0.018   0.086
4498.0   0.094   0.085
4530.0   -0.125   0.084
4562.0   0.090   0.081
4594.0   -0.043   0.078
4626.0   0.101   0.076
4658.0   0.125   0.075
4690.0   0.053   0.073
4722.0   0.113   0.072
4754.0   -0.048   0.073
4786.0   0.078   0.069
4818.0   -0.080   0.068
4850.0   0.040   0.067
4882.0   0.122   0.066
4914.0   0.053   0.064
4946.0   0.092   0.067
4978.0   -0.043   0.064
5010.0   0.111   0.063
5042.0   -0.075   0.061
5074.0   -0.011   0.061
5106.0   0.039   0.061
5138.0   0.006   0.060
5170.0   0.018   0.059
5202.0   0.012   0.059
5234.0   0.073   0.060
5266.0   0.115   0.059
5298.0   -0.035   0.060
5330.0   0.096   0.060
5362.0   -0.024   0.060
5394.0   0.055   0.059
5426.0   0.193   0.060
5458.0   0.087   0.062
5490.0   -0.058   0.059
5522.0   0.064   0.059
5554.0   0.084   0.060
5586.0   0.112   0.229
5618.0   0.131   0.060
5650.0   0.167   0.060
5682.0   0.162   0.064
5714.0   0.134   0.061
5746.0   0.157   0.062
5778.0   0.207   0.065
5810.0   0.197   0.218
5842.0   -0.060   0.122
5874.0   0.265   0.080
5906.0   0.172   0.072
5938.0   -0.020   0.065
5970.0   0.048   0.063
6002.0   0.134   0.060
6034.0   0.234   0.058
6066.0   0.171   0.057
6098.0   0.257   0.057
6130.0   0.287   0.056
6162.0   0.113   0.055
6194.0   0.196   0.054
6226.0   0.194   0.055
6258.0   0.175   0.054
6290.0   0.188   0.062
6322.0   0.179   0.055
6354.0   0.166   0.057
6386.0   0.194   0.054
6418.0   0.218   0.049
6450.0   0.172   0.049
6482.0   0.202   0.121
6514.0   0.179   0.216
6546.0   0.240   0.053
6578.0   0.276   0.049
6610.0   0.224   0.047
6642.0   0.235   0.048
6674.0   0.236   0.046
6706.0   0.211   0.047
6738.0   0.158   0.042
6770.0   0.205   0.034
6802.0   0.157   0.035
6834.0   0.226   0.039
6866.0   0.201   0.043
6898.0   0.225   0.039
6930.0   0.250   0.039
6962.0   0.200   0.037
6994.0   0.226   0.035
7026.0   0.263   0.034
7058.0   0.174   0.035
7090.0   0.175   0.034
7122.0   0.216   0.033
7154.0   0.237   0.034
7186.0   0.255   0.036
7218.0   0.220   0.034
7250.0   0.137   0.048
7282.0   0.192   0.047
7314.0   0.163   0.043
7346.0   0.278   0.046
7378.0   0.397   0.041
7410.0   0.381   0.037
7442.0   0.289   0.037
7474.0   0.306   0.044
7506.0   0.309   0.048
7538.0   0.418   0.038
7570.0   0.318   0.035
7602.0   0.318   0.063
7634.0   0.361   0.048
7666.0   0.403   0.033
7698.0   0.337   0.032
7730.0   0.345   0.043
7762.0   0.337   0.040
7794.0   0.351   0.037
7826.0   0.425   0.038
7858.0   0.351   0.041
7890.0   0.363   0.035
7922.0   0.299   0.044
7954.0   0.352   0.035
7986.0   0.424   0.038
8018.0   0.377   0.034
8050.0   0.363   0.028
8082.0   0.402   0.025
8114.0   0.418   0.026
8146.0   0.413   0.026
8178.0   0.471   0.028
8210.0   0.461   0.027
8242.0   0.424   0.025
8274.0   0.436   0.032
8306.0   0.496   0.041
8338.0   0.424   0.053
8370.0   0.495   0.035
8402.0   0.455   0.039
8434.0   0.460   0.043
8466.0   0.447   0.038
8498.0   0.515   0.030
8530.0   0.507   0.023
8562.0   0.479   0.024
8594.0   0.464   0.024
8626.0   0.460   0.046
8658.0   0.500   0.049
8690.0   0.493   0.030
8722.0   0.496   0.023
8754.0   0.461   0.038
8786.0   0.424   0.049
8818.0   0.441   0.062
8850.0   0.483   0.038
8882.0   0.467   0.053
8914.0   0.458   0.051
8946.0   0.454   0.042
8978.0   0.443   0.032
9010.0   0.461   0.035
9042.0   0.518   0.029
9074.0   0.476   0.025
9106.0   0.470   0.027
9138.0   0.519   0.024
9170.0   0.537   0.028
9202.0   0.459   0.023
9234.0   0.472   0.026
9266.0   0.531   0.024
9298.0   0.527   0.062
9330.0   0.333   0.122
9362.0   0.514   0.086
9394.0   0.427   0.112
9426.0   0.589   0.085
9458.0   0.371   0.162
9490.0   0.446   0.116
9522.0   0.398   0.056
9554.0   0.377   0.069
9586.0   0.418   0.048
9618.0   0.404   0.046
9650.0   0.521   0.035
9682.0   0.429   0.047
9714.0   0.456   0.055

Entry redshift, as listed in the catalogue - 0.843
